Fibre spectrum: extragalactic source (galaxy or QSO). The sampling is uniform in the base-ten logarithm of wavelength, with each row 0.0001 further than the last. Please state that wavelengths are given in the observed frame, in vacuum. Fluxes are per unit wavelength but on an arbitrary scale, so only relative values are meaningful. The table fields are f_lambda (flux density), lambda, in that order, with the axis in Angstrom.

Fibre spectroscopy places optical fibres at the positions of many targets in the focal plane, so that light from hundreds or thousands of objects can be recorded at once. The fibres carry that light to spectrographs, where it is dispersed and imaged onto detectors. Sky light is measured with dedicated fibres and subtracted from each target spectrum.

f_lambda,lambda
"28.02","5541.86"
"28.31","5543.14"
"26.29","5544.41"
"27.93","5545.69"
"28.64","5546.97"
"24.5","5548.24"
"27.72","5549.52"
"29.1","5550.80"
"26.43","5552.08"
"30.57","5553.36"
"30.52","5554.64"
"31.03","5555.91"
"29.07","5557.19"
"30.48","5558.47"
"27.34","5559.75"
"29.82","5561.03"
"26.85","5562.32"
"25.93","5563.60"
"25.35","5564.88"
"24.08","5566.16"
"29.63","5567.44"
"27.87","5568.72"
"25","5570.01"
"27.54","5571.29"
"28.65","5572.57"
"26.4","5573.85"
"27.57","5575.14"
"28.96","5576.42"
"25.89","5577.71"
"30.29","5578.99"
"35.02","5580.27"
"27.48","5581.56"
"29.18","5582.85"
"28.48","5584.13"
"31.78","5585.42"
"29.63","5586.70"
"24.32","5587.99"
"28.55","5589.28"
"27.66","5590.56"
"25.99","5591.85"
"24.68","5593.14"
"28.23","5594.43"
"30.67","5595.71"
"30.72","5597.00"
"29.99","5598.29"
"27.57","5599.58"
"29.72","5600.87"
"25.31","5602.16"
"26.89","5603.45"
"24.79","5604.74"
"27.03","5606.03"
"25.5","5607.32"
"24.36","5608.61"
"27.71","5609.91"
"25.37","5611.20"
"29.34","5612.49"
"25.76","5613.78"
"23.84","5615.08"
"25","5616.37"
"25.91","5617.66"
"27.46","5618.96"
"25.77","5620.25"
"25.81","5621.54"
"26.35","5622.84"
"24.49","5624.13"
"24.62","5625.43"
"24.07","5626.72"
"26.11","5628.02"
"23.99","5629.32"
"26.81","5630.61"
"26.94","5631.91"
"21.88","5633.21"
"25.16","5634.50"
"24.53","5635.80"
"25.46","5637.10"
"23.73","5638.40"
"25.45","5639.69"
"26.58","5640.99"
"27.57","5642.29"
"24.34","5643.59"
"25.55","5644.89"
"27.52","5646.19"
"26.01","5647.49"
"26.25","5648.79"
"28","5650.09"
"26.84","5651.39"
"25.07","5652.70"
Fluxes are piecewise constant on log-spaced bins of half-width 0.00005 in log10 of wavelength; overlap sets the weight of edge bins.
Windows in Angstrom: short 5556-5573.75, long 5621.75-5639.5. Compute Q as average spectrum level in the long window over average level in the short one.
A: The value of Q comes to 0.91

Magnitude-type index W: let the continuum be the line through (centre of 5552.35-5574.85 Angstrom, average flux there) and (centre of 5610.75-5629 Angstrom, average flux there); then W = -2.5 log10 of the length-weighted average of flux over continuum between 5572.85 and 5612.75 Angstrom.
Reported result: -0.04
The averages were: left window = 28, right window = 25.7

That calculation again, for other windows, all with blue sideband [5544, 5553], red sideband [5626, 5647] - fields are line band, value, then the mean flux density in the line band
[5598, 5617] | -0.02 mag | 26.5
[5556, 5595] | -0.05 mag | 28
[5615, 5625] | 0.00 mag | 25.7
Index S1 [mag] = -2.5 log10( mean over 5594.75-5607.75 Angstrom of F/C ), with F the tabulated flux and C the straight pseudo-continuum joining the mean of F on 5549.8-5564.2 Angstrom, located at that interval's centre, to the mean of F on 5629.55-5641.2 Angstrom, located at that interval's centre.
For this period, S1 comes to -0.046 mag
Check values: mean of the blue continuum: 28.8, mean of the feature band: 27.9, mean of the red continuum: 25.1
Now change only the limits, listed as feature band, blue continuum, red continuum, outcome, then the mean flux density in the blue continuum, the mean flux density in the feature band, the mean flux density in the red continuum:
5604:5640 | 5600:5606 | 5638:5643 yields 0.04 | 26.7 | 25.5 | 25.9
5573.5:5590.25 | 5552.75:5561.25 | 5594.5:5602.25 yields 0.03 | 29.9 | 28.8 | 29.2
